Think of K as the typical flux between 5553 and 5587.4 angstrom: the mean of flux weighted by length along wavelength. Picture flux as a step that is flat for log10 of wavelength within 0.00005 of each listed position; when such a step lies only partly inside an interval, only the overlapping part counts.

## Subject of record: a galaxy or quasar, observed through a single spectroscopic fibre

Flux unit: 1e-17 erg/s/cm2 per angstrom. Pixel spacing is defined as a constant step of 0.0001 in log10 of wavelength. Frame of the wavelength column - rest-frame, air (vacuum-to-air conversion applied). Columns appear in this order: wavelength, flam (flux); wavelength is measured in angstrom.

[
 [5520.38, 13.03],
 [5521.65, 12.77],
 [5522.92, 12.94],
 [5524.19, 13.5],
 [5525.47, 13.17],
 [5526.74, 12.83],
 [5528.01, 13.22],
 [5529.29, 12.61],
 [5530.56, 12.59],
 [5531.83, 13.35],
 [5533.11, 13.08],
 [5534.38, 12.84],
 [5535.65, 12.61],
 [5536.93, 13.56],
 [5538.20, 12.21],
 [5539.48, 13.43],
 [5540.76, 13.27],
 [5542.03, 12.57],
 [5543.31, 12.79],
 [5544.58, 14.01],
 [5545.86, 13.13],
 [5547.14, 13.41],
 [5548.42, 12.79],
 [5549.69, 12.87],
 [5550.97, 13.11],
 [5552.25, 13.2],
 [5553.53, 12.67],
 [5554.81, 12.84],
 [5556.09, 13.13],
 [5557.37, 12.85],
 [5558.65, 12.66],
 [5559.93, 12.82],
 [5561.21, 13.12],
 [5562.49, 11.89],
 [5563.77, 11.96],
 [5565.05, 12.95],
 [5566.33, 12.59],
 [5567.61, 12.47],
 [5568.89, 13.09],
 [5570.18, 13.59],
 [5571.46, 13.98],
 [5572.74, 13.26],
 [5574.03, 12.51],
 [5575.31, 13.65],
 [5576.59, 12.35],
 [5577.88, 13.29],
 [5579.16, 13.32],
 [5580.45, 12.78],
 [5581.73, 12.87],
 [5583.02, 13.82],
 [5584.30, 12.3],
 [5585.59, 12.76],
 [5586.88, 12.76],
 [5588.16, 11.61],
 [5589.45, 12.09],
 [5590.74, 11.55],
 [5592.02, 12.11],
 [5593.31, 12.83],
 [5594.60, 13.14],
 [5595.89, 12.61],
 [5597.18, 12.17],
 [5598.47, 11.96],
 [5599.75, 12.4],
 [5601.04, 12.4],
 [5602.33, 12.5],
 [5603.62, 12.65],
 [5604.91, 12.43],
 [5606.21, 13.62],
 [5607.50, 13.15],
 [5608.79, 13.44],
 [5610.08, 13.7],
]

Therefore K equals 12.9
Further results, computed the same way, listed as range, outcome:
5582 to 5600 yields 12.4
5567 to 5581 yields 13.1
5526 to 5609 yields 12.8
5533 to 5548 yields 13.1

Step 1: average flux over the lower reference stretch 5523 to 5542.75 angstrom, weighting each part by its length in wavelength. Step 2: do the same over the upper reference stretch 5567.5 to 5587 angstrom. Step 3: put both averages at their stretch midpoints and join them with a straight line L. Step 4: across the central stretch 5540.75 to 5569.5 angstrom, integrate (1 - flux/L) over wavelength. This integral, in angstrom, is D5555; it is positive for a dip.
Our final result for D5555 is 0.3 angstrom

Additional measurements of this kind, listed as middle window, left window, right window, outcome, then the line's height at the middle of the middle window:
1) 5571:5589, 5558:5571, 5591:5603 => -0.5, 12.6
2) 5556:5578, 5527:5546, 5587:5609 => -0.2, 12.8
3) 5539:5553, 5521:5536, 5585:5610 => -0.3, 12.9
